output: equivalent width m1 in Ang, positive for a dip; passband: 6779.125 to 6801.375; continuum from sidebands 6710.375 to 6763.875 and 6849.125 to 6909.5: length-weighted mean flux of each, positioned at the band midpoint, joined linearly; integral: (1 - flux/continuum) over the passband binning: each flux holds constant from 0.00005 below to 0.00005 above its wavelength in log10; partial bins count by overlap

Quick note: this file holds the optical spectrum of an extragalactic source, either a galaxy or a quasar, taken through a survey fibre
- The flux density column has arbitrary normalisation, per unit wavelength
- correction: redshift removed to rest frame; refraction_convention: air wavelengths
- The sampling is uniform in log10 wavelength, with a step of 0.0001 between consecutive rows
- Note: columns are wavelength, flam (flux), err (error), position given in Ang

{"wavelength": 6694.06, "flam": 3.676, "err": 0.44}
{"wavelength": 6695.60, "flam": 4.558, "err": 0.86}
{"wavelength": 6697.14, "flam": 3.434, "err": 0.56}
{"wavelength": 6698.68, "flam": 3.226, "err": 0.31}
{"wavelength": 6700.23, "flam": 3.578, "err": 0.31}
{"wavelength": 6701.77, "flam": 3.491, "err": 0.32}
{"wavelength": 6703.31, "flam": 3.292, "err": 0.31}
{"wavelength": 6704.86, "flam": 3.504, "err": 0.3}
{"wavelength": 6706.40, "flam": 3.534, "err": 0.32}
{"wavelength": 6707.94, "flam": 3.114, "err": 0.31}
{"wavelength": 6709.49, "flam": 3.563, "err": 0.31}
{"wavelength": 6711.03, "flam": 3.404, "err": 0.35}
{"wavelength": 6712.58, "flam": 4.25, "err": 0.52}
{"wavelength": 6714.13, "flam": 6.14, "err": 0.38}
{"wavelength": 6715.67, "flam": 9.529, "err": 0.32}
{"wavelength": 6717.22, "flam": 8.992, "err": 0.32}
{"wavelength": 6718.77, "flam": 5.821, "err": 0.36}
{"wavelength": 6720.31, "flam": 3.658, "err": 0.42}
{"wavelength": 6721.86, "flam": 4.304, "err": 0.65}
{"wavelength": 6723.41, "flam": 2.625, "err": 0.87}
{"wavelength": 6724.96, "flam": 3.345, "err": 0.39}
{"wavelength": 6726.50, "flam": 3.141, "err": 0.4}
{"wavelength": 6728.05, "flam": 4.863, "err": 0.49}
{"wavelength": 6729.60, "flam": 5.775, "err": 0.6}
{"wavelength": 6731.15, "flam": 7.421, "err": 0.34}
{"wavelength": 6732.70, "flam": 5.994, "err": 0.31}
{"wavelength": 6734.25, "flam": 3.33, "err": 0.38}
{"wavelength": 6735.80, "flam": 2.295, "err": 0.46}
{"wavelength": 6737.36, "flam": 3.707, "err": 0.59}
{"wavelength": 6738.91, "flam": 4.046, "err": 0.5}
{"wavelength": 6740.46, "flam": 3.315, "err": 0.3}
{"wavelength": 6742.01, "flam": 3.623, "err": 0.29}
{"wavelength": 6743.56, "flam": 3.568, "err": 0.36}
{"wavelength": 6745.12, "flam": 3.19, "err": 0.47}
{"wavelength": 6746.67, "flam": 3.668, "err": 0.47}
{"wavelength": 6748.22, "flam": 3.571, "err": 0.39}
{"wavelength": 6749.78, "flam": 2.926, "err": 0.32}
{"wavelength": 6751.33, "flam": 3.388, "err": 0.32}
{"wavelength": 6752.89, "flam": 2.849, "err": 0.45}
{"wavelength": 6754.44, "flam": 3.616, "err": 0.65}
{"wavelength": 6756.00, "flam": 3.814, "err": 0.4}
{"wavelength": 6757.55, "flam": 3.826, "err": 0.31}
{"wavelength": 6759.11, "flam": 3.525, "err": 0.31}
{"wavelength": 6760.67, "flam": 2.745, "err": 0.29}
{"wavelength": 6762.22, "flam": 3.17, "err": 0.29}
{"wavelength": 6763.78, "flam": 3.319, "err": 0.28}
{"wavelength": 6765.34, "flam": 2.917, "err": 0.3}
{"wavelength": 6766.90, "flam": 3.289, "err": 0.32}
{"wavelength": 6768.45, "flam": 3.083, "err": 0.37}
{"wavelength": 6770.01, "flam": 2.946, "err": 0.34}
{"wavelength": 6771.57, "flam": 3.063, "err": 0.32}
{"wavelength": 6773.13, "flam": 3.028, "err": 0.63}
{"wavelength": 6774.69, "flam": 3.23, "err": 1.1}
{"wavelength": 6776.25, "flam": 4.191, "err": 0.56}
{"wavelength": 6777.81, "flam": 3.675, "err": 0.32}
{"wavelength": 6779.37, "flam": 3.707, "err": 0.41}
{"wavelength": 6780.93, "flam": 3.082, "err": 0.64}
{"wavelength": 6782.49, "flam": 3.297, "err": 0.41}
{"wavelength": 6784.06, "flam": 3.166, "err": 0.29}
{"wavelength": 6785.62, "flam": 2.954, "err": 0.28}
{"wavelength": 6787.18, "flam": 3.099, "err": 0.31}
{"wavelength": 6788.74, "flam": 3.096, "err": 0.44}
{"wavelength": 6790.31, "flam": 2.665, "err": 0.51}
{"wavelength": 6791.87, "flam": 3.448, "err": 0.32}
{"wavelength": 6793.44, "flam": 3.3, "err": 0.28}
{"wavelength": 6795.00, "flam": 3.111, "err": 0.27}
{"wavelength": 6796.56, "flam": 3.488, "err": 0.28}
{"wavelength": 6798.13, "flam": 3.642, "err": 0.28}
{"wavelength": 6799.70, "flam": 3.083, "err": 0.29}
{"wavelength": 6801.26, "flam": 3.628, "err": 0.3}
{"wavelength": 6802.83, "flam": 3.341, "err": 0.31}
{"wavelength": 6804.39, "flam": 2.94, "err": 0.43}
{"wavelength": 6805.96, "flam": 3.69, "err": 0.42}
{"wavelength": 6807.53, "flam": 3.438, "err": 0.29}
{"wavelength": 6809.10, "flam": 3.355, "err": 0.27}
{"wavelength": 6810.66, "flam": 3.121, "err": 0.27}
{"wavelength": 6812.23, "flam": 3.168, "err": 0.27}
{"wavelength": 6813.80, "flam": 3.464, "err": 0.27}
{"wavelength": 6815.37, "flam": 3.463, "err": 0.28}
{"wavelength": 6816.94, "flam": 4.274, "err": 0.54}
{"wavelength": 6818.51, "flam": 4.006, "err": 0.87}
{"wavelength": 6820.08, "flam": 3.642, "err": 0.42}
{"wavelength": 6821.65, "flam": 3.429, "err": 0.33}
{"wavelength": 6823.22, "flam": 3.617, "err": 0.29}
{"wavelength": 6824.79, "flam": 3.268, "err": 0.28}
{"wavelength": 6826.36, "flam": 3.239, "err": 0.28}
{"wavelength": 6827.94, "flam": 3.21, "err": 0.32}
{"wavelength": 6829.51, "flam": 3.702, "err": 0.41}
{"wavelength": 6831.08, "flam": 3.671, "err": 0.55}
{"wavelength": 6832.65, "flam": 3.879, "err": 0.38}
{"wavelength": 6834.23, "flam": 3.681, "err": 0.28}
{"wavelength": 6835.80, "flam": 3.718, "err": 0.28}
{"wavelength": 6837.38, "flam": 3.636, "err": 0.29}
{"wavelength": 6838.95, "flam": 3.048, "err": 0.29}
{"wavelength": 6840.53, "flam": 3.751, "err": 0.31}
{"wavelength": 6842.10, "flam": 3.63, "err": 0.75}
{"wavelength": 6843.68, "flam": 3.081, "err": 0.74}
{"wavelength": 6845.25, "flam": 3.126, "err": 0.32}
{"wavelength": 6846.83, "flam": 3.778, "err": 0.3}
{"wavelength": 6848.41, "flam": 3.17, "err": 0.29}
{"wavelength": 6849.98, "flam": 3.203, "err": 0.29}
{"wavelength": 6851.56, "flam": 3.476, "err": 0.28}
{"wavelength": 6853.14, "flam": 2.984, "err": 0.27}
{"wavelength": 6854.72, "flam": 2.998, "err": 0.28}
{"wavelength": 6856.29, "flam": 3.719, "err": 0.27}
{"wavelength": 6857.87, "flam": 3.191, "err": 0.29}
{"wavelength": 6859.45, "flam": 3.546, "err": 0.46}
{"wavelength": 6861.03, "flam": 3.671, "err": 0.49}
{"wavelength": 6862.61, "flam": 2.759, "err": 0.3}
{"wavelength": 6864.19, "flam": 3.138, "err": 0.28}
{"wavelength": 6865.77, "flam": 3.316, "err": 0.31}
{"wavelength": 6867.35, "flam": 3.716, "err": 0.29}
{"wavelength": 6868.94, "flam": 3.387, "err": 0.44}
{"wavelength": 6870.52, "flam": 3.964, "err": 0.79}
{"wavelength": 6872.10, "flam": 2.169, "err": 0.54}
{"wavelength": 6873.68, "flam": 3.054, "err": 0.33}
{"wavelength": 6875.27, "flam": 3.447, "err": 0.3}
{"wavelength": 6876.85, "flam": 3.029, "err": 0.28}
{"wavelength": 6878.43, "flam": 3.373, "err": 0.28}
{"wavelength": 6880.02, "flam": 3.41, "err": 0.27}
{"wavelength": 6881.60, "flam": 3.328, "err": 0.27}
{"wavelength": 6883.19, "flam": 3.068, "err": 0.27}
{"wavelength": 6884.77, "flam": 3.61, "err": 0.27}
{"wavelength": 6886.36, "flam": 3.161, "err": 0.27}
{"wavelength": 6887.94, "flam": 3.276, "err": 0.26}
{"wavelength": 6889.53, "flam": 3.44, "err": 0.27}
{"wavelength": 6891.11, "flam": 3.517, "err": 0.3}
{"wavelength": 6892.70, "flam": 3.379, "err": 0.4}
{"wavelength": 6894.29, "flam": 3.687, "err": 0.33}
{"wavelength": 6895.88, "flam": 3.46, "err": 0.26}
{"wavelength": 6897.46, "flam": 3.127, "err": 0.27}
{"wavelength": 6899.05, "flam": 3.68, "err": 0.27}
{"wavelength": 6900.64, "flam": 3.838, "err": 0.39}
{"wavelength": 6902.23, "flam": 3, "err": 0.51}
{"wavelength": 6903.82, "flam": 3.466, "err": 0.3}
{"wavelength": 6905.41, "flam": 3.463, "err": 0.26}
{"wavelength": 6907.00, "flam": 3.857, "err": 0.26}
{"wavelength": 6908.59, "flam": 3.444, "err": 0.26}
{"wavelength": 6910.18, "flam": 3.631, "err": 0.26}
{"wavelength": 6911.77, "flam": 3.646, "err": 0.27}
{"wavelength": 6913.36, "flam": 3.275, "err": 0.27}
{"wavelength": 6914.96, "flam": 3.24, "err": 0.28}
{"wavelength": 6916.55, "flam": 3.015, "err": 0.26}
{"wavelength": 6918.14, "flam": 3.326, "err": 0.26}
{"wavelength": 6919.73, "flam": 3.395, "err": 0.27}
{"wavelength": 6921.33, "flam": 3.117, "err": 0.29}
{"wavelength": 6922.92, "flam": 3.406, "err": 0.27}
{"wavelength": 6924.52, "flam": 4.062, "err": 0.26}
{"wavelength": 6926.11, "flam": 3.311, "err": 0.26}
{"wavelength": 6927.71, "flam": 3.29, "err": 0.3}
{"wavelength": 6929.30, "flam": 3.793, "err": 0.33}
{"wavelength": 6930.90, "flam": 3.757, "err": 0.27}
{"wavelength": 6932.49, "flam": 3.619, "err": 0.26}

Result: 3.8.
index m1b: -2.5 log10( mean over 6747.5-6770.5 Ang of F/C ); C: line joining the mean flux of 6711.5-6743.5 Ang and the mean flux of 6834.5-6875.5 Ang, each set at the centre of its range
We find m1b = 0.33 mag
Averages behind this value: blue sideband 4.77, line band 3.27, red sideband 3.34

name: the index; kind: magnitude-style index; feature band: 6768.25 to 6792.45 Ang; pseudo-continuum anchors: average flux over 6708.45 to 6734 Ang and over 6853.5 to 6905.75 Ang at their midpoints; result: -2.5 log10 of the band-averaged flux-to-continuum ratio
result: 0.347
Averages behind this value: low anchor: 5.12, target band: 3.23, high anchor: 3.34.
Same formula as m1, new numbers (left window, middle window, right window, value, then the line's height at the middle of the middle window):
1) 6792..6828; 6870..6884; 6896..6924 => 0.9 Ang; 3.42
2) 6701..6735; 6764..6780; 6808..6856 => 3.1 Ang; 4.11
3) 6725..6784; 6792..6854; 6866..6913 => 1.0 Ang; 3.51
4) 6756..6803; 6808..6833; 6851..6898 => -1.8 Ang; 3.29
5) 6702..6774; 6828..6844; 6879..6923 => 0.2 Ang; 3.62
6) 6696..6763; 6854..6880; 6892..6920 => 2.1 Ang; 3.58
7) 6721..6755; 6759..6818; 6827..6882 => 5.5 Ang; 3.64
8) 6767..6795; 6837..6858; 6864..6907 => -0.2 Ang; 3.32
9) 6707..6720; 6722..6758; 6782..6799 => 6.8 Ang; 4.71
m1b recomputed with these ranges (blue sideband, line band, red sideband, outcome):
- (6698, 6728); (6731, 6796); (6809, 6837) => 0.17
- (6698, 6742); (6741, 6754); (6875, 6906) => 0.25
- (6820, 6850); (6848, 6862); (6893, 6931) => 0.05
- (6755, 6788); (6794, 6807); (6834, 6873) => -0.02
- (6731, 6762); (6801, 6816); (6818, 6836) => 0.08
